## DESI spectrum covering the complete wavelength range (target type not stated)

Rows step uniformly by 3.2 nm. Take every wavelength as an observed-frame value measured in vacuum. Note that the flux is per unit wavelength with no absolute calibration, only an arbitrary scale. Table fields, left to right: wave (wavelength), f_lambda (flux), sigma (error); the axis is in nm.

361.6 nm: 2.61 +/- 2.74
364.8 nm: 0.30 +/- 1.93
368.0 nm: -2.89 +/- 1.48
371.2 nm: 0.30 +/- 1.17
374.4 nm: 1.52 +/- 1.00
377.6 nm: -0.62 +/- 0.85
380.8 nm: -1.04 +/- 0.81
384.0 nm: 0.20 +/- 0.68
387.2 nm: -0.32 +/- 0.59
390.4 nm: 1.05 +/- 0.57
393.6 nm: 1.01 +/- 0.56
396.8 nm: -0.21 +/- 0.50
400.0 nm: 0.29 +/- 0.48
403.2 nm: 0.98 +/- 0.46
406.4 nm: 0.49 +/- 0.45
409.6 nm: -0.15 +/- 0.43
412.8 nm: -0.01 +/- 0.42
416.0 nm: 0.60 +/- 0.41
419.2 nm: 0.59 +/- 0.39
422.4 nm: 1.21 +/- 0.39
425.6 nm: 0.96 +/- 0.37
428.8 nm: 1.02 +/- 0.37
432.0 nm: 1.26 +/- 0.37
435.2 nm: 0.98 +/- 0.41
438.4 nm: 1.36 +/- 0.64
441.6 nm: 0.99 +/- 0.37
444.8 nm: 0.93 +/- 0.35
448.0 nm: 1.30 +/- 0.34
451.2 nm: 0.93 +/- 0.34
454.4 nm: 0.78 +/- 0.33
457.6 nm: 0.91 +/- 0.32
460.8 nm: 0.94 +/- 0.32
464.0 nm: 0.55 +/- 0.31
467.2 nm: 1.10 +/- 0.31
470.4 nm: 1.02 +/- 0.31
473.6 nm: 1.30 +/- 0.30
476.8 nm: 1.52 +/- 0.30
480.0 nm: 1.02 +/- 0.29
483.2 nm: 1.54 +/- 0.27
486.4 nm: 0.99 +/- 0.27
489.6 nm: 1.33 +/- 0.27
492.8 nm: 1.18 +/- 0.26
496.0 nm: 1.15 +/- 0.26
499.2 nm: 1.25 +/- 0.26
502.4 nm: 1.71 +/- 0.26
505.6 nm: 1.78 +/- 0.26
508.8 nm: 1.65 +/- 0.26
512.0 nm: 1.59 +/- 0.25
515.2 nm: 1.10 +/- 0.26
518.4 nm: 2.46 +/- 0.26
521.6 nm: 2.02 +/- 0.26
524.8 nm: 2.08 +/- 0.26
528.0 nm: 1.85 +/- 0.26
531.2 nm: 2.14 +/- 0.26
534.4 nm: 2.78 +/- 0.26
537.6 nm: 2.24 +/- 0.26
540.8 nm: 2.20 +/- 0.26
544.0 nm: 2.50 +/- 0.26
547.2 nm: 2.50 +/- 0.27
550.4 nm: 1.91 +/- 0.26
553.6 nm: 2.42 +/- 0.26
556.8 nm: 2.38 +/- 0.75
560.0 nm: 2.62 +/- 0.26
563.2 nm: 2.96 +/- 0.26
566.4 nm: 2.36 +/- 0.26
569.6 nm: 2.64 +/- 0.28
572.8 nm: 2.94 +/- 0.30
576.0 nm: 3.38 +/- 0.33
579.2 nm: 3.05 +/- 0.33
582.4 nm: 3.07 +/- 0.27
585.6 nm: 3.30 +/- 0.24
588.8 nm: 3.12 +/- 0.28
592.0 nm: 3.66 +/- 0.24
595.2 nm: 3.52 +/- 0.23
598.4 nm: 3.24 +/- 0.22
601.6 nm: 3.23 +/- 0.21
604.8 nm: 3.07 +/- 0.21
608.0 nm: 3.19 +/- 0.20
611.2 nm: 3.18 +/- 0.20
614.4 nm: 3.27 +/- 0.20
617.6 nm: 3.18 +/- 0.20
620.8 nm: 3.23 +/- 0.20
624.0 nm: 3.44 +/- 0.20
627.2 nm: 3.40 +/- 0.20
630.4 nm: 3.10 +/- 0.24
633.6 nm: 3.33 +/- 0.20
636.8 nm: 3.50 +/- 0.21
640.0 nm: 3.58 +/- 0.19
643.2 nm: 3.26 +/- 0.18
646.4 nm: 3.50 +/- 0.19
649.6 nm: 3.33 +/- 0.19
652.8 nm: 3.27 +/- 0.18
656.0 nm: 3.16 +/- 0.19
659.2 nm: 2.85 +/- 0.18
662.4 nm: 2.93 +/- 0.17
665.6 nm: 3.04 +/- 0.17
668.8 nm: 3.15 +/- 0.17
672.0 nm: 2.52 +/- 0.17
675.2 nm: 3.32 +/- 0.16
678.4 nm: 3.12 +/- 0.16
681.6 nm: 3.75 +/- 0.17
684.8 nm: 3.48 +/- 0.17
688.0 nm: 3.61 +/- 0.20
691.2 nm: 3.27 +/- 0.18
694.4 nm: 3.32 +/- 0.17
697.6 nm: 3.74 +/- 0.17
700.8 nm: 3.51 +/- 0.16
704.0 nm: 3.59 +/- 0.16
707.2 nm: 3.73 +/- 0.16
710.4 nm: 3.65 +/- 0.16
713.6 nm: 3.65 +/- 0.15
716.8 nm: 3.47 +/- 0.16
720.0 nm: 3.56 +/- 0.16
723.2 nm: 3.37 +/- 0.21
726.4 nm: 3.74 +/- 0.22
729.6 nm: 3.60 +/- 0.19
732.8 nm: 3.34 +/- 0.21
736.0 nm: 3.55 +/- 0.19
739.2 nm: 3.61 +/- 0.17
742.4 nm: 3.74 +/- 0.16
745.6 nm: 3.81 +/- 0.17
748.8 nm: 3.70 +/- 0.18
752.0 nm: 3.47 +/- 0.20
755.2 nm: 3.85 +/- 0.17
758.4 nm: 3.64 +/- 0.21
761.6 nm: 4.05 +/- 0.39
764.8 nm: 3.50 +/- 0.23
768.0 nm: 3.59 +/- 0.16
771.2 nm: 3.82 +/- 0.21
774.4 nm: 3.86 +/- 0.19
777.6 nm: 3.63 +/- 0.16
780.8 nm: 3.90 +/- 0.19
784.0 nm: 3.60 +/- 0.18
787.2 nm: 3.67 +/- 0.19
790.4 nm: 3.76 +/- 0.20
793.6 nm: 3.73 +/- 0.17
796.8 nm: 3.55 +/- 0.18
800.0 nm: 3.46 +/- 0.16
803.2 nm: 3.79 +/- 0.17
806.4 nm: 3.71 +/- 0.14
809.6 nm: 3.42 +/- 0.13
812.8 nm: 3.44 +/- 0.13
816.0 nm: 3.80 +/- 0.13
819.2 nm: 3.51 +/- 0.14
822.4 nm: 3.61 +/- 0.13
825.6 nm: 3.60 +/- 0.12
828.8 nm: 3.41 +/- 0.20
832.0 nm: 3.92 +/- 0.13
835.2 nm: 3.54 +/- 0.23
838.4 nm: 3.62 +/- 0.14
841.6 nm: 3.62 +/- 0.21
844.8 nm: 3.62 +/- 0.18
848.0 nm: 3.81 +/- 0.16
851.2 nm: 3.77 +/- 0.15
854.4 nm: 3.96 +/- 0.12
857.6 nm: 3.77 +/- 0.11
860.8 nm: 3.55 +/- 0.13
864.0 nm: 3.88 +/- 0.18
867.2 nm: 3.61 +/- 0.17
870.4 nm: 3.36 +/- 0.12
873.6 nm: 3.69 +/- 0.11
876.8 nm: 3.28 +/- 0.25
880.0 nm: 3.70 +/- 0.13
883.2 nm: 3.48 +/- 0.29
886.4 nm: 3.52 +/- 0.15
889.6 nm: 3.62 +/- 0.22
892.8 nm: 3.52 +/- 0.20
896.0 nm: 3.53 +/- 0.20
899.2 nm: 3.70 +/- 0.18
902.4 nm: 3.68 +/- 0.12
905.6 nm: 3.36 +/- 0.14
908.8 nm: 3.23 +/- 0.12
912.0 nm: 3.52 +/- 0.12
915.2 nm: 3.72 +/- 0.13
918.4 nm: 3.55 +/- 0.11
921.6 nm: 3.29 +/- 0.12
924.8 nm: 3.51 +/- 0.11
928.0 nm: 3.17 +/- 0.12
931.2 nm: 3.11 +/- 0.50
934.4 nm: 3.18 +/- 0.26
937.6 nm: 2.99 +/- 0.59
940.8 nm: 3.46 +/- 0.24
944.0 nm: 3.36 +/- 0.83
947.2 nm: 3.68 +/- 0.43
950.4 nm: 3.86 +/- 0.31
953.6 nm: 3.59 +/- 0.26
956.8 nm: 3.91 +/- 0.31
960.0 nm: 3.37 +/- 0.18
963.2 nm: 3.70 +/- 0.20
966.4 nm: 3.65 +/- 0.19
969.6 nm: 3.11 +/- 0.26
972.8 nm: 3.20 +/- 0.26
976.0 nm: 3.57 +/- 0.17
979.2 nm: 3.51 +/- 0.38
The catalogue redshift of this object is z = 0.297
